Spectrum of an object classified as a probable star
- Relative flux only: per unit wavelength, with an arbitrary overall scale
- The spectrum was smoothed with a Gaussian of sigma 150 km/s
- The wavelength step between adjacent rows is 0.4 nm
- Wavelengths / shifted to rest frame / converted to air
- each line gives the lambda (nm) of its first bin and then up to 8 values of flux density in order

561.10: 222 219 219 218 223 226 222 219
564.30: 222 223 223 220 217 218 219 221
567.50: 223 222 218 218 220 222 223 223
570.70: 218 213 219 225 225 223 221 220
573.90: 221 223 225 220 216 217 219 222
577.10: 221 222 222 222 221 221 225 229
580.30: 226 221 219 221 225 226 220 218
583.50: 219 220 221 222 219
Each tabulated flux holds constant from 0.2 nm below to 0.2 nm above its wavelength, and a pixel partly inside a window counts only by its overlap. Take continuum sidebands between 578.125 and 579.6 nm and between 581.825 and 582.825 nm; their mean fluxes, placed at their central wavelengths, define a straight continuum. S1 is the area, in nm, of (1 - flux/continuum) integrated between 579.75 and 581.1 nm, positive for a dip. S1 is -0.01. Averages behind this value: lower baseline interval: 222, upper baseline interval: 224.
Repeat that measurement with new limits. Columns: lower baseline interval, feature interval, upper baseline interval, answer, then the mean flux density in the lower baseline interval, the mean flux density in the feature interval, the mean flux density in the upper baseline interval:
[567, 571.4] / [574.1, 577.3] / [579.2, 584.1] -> 0.01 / 220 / 220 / 222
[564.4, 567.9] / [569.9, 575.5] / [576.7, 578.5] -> 0.00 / 221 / 221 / 222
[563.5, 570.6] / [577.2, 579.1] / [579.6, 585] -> 0.00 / 221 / 222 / 222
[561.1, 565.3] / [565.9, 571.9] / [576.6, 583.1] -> 0.05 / 221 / 220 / 223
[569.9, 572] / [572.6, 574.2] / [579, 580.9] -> 0.00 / 220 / 221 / 225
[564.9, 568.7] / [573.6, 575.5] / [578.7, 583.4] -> 0.00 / 220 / 221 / 223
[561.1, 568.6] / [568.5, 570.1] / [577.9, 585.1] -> 0.00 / 221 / 221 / 222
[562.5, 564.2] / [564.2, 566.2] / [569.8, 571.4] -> 0.01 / 222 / 221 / 219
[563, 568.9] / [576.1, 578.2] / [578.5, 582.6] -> 0.01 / 221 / 221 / 223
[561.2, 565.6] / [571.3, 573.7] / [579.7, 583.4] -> 0.00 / 221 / 222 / 223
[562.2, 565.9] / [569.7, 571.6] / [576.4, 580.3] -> 0.03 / 222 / 219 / 223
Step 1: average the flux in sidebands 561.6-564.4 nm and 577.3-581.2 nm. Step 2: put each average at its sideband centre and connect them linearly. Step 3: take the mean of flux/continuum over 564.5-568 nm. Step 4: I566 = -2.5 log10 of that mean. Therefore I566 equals 0.00 mag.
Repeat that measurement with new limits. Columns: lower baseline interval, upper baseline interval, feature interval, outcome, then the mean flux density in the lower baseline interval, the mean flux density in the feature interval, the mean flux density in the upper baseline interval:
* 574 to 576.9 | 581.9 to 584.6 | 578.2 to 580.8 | -0.01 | 220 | 224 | 221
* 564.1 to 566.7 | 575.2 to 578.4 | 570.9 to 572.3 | 0.00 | 220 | 220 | 220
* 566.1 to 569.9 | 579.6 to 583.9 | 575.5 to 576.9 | 0.01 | 220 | 219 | 222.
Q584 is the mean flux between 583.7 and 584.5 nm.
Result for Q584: 220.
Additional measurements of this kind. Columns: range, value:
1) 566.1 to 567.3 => 219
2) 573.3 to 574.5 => 221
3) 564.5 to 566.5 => 220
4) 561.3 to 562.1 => 219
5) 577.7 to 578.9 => 222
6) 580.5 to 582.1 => 222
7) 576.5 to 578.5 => 222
